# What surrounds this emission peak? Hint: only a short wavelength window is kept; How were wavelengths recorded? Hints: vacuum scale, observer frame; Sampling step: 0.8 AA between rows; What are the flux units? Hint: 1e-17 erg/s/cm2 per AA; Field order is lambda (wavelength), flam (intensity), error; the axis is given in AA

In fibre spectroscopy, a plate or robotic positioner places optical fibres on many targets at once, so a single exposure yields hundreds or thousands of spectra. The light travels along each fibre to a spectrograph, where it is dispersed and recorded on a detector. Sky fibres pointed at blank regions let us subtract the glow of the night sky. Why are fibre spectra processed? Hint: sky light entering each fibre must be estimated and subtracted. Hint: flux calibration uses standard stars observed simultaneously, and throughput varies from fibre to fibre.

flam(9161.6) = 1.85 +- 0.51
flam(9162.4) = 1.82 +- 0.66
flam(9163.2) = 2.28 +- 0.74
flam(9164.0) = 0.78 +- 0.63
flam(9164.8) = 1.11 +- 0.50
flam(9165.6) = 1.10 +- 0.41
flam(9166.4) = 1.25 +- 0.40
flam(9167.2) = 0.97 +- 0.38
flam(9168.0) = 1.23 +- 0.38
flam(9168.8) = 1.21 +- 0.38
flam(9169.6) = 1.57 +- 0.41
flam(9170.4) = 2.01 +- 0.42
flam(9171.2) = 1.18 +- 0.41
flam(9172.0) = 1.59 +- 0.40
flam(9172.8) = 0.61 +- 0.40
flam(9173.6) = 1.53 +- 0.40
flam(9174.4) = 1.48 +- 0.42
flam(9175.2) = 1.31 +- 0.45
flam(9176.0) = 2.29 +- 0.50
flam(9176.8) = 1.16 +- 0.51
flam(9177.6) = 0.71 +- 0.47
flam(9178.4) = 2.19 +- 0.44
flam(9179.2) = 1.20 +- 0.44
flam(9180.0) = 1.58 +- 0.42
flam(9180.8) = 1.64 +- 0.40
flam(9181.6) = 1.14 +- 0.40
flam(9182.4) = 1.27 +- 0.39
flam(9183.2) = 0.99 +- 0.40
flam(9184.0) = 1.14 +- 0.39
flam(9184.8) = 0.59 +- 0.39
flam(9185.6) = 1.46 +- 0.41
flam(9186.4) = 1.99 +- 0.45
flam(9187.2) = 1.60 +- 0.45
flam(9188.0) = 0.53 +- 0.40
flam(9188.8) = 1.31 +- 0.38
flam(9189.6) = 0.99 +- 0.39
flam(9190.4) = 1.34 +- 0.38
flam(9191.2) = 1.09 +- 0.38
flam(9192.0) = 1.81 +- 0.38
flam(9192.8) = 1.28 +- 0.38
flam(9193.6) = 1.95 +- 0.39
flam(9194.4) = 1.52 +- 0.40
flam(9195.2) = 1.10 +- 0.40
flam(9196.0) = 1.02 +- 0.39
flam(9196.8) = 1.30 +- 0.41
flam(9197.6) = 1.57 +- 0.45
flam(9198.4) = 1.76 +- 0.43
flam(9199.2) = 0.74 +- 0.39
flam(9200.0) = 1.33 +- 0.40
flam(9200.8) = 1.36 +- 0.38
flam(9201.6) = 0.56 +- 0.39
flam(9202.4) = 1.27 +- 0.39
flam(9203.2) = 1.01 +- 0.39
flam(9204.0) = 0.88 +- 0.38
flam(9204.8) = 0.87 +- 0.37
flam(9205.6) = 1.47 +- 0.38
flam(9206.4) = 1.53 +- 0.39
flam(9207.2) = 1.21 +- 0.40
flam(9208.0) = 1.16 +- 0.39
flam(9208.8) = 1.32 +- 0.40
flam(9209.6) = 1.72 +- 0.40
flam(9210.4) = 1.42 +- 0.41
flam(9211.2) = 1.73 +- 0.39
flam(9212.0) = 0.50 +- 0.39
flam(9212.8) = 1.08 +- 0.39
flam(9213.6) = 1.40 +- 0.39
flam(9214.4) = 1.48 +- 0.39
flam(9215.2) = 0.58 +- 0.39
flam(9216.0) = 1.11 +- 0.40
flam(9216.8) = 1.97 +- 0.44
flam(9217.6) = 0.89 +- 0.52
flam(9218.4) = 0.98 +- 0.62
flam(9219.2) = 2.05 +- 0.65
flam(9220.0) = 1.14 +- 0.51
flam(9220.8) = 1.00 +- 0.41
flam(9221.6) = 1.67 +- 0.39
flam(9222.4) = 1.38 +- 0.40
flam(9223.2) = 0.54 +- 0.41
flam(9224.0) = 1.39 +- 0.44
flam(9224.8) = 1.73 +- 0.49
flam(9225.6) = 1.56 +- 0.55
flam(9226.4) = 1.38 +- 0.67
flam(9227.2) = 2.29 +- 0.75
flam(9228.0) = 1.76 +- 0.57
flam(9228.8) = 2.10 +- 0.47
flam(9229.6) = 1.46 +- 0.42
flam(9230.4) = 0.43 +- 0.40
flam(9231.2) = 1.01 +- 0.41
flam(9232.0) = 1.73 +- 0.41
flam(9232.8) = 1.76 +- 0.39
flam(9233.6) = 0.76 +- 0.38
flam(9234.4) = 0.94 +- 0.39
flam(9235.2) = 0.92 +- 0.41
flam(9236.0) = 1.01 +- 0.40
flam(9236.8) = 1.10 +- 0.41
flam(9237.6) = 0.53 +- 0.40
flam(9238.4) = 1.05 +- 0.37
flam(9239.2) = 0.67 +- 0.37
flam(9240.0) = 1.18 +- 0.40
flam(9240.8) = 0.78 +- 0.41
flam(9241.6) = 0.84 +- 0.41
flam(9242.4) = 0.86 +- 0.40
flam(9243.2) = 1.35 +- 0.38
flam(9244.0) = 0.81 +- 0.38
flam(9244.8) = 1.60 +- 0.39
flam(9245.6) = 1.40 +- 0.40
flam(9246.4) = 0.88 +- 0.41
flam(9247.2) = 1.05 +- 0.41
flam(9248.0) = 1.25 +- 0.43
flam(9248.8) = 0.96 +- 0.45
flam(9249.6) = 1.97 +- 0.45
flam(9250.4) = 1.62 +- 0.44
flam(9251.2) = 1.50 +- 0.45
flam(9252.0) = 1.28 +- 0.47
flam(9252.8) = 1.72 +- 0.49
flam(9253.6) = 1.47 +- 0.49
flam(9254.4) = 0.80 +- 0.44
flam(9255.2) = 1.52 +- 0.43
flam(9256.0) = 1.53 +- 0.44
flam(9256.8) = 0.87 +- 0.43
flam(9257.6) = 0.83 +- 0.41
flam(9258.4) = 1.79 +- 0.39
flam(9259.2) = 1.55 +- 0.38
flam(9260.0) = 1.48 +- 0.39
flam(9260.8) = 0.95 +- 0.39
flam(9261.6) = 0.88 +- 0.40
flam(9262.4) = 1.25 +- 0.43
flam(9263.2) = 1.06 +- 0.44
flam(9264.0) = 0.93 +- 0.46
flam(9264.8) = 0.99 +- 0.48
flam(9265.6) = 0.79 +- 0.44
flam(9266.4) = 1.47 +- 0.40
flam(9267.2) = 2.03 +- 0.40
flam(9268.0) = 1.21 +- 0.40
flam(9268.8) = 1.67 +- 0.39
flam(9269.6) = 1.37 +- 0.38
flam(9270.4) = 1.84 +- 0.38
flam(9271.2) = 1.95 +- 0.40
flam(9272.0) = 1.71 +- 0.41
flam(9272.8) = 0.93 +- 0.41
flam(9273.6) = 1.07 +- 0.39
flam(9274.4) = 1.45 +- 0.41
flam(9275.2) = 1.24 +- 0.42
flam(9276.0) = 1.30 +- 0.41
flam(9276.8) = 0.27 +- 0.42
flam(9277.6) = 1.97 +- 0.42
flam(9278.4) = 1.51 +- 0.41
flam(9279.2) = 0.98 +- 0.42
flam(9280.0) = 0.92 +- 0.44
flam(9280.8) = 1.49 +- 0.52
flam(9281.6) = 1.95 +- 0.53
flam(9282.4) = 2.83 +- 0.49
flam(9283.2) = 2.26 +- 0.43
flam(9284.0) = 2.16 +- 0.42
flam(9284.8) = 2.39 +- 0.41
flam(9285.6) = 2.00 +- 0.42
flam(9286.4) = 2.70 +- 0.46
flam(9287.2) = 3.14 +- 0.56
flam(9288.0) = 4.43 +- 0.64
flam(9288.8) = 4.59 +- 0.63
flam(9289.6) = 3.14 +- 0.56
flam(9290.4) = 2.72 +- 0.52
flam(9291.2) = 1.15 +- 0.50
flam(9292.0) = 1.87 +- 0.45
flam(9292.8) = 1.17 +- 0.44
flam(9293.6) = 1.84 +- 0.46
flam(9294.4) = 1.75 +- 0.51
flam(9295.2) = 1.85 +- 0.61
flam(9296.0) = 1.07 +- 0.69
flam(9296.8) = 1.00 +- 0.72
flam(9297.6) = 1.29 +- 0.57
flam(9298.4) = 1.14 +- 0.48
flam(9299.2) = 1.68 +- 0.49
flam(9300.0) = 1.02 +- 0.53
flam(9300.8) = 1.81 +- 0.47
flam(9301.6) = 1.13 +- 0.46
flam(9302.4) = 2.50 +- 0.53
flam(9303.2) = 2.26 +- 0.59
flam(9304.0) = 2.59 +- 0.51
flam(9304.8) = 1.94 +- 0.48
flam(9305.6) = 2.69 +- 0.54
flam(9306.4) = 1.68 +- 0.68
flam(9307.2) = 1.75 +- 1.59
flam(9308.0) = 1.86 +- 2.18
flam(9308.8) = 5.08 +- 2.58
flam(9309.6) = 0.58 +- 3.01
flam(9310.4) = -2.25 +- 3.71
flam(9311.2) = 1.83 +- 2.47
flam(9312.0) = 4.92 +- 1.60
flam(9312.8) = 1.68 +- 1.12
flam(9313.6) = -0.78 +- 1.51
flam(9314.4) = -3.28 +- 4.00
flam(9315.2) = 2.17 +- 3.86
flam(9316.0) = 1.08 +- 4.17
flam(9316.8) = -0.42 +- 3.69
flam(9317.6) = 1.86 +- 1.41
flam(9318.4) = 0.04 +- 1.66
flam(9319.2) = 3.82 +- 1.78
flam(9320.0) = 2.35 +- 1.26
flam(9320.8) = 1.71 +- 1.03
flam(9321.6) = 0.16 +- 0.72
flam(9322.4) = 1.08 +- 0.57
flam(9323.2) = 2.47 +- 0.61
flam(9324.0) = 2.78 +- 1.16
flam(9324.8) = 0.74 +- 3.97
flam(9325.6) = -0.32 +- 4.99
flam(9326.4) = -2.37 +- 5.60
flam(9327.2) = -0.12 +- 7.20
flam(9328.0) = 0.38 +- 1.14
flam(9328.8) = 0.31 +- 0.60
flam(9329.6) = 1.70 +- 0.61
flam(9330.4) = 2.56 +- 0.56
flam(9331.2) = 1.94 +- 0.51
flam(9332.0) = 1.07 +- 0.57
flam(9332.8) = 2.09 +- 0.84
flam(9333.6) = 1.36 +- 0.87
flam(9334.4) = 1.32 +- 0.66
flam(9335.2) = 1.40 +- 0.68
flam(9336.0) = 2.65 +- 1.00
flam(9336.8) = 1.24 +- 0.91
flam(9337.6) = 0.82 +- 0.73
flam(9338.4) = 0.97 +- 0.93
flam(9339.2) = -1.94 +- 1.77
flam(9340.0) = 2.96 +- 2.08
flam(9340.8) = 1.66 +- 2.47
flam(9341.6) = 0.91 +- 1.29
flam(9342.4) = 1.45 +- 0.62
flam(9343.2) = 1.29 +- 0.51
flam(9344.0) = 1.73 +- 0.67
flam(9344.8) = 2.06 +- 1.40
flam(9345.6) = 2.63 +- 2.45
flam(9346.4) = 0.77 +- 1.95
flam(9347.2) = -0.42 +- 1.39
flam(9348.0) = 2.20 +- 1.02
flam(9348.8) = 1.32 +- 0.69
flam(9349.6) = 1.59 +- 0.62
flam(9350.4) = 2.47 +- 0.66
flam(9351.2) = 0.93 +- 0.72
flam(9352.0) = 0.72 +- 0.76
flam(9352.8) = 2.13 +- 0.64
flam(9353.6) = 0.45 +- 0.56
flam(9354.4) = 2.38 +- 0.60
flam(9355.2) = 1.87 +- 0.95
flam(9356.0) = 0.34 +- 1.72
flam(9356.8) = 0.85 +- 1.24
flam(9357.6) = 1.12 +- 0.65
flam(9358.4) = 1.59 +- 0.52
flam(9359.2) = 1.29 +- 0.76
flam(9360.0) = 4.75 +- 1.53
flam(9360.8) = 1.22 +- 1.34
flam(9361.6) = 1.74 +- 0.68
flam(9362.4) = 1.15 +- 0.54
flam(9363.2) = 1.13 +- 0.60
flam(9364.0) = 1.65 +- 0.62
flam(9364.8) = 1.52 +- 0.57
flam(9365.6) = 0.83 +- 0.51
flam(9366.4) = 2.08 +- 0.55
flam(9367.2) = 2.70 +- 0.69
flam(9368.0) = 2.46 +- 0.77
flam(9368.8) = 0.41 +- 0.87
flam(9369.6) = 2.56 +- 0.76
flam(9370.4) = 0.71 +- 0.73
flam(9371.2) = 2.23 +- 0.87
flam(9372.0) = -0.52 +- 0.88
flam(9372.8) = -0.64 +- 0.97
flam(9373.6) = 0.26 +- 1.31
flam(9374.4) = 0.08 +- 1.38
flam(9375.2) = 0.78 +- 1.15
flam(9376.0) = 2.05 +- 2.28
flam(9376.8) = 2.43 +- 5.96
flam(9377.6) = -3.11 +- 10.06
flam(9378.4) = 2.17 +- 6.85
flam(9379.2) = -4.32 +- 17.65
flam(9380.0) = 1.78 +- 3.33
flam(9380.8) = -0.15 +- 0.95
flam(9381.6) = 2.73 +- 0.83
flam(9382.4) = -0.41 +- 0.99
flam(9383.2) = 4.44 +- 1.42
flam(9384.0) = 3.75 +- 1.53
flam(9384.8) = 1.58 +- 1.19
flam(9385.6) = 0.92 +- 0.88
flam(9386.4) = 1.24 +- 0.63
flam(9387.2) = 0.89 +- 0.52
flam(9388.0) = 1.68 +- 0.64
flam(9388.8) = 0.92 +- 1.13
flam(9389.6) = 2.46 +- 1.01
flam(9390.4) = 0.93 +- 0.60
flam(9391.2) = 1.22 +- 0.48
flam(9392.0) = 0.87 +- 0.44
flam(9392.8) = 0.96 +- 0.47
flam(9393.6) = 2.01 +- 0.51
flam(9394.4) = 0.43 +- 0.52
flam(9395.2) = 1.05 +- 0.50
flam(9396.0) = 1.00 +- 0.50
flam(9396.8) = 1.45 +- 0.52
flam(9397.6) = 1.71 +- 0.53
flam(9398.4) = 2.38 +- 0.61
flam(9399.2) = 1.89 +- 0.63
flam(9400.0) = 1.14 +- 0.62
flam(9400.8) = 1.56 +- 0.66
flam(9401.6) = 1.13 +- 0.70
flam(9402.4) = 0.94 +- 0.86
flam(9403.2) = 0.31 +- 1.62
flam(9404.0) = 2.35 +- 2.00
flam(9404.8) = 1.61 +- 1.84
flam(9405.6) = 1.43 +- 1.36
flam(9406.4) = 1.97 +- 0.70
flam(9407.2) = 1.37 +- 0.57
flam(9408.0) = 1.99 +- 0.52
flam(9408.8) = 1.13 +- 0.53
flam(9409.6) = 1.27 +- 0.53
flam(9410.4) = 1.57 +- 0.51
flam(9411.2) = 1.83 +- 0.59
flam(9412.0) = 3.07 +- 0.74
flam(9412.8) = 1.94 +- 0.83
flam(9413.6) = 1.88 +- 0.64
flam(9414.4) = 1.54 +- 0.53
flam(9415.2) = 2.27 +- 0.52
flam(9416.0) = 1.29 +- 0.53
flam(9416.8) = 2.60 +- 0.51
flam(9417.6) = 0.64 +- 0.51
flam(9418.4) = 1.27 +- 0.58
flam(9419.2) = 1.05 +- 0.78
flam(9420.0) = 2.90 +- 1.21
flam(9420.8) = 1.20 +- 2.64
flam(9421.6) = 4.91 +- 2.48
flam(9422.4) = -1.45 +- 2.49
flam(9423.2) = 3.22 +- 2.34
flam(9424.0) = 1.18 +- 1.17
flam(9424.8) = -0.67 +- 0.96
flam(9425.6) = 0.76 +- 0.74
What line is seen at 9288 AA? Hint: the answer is [S II]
